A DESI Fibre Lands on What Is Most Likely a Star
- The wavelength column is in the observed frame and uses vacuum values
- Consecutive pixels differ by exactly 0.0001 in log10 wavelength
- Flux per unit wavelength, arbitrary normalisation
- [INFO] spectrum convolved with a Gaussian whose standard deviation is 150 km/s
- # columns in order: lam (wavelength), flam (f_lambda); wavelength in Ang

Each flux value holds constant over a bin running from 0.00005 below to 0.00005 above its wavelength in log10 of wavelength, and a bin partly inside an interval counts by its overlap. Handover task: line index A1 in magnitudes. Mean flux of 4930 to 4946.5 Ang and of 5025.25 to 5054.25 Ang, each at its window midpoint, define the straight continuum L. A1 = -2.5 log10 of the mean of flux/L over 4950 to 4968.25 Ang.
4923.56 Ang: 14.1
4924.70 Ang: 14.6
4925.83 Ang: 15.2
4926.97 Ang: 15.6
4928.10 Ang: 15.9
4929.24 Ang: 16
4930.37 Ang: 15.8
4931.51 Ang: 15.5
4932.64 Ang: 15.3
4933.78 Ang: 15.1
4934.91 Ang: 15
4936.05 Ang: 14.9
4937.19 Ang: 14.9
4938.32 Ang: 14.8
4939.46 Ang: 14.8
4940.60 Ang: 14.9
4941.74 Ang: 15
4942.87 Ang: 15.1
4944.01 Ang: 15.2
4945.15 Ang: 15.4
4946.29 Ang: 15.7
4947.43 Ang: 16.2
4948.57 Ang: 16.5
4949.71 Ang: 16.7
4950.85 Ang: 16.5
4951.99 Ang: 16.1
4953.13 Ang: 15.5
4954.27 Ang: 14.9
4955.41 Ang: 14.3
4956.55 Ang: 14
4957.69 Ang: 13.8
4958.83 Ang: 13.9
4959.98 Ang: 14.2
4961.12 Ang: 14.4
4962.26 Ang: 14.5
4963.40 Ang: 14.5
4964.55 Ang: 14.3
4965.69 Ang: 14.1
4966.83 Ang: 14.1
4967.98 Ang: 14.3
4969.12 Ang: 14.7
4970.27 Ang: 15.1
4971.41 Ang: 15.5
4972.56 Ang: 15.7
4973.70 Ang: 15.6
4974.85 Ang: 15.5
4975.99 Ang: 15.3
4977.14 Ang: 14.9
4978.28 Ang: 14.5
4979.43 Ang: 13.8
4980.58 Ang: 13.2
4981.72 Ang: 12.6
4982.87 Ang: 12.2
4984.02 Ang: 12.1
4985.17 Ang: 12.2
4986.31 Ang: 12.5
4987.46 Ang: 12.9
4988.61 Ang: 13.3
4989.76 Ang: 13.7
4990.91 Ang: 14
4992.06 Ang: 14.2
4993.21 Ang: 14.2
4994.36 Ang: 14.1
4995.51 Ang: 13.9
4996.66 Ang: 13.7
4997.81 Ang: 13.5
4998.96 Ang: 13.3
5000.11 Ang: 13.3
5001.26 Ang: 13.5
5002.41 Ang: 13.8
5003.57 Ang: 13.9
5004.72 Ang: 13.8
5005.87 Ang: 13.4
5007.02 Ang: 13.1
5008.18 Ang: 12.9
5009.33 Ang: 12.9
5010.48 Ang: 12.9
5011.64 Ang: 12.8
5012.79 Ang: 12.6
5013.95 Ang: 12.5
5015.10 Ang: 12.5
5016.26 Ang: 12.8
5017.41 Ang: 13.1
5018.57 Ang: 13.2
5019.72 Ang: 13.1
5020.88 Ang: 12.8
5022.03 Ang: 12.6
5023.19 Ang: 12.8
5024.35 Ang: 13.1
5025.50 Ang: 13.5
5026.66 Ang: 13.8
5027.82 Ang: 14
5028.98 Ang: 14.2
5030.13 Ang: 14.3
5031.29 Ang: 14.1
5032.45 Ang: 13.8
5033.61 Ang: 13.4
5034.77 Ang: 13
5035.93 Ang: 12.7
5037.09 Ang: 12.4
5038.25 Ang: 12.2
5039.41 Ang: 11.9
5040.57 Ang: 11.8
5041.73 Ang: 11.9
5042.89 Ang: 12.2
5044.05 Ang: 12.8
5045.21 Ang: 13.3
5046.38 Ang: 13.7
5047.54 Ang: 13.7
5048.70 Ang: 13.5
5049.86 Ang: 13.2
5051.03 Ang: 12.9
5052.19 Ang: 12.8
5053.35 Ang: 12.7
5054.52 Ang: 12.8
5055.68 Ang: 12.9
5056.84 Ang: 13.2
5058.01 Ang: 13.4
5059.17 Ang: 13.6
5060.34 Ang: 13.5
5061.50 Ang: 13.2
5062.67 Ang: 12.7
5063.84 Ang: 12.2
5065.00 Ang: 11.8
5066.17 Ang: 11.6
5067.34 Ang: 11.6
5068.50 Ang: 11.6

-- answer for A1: 0.007 mag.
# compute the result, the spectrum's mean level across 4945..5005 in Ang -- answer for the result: 14.3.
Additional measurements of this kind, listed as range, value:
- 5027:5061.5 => 13.1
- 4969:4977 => 15.3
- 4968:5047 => 13.4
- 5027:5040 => 13.3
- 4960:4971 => 14.5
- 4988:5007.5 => 13.7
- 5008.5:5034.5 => 13.2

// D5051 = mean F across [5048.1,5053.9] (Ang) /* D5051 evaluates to 13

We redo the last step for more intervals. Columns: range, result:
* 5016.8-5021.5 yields 13.1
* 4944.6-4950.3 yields 16.1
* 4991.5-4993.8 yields 14.2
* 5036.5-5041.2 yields 12.1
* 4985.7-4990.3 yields 13.1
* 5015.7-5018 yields 13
